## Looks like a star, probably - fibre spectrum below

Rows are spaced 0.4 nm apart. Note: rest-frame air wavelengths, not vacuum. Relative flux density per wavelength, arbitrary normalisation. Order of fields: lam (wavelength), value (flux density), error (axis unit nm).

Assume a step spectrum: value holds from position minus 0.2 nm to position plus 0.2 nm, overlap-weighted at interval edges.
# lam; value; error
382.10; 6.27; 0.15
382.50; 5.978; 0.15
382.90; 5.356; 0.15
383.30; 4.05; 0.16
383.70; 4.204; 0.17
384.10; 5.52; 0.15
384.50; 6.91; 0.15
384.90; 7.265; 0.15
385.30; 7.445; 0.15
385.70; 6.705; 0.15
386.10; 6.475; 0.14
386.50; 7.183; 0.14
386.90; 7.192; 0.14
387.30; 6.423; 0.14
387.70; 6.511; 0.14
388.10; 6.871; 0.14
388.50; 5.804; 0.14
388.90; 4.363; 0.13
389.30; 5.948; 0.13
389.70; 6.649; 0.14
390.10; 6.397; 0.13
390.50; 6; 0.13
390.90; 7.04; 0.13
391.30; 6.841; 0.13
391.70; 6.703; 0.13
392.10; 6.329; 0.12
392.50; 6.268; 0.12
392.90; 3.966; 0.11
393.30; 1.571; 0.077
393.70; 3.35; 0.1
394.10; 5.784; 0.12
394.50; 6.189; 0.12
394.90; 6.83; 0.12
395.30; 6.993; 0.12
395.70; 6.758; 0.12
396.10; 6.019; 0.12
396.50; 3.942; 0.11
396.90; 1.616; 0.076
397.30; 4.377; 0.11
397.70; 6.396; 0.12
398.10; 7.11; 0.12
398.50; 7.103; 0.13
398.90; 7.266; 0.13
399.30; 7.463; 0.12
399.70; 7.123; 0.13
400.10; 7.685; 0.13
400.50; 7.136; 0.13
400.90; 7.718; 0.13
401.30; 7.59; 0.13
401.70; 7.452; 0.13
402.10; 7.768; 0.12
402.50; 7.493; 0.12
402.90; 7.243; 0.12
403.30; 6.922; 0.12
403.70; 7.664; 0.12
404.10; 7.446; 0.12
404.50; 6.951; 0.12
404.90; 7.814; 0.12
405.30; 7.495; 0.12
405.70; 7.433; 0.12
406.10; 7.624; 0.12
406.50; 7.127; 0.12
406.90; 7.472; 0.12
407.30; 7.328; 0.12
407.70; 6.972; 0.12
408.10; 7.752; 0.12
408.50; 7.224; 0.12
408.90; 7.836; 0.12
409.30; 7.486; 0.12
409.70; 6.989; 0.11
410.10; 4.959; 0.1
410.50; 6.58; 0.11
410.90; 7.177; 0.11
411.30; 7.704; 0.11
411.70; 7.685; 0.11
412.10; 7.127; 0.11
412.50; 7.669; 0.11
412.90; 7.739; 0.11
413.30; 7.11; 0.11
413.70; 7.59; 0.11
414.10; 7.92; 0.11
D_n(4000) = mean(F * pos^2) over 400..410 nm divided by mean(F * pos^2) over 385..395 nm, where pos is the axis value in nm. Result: 1.3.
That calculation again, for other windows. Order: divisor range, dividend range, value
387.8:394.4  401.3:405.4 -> 1.40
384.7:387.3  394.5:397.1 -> 0.81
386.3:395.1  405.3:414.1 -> 1.36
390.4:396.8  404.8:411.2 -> 1.38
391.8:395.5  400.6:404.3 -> 1.47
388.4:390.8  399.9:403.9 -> 1.34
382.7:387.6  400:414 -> 1.31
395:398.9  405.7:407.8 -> 1.35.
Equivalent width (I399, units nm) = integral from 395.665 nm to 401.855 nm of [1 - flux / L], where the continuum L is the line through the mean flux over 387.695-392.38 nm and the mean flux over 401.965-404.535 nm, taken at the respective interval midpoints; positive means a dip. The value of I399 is 0.54 nm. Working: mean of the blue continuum 6.28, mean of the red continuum 7.37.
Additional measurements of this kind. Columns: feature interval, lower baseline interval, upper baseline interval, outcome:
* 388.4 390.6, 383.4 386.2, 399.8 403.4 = 0.250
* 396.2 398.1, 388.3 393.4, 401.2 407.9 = 0.590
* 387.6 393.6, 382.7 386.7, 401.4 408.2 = 0.660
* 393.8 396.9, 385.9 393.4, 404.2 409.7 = 0.388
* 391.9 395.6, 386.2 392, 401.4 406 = 0.799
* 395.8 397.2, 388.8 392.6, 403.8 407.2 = 0.547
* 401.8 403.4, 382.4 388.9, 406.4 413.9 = -0.110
